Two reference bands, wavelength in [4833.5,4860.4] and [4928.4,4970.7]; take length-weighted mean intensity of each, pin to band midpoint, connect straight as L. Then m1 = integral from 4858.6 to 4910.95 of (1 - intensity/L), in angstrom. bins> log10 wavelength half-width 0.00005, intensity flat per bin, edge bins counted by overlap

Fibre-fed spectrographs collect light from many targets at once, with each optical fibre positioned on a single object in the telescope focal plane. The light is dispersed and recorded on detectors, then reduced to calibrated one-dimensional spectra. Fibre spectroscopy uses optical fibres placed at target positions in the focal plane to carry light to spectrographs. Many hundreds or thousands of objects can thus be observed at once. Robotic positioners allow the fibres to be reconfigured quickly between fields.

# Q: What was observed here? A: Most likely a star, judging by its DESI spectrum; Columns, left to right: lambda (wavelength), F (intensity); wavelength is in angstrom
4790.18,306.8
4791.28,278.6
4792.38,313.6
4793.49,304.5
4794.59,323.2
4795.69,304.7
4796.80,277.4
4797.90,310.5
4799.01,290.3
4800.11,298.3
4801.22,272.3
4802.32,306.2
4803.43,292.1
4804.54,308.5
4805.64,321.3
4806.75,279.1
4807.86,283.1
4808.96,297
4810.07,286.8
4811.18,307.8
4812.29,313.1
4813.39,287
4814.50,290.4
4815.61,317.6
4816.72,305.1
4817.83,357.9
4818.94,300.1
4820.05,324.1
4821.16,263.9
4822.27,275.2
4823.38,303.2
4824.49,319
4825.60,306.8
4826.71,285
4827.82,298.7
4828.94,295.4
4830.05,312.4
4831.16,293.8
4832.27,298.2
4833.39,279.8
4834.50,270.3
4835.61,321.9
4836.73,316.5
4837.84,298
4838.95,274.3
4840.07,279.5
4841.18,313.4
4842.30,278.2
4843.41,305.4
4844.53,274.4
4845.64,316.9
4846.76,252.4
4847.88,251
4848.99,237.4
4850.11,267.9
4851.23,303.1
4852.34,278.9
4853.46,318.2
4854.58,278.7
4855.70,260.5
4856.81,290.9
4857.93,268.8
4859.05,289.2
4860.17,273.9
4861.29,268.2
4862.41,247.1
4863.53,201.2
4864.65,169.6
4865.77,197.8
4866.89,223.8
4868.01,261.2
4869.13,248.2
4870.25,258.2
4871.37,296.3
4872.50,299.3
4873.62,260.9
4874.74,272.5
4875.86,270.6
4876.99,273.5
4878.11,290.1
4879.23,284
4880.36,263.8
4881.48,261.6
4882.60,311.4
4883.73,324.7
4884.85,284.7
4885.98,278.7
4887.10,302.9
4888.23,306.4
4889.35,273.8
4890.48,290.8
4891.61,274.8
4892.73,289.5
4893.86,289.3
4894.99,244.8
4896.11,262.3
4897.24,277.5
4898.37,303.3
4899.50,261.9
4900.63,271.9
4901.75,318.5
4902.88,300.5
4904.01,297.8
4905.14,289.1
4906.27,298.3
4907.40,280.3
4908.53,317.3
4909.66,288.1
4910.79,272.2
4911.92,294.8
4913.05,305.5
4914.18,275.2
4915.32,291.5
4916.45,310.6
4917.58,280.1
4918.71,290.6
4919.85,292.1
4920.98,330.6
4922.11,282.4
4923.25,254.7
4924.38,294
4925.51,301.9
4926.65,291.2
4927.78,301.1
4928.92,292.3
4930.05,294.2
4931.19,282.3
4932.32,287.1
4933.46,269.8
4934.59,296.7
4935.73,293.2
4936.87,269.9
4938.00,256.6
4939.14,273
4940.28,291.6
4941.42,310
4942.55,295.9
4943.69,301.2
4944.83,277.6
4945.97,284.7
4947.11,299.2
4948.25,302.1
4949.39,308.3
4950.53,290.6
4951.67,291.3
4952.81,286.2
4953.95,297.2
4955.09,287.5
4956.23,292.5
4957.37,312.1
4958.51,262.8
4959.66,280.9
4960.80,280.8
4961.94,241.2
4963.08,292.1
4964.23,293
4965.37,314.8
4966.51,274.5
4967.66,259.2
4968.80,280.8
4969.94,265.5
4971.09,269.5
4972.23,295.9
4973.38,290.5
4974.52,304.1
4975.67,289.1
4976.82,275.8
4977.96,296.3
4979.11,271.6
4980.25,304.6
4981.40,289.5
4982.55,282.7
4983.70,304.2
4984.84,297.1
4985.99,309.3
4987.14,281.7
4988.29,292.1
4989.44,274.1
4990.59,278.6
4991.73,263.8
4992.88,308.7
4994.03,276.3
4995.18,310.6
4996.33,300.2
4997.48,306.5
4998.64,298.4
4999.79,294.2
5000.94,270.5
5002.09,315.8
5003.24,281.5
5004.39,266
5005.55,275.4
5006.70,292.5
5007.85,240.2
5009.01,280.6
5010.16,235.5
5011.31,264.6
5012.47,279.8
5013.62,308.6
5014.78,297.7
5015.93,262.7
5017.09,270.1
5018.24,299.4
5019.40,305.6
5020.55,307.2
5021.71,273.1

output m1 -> 1.8 angstrom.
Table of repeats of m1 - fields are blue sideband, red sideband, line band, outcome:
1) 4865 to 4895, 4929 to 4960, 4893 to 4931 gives -1.0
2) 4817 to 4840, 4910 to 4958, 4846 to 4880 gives 3.8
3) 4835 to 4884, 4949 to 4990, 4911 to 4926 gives -0.6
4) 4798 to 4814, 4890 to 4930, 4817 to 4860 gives 0.5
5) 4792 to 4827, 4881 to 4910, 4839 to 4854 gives 0.7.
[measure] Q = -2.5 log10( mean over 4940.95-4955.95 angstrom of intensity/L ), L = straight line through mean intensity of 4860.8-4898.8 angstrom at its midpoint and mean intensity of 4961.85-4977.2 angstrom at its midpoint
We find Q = -0.06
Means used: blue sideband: 269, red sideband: 283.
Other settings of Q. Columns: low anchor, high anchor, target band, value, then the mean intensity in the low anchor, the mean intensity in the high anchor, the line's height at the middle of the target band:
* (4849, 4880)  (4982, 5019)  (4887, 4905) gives -0.06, 264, 285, 269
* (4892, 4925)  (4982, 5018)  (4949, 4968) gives 0.00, 288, 285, 286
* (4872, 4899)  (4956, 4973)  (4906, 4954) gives -0.03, 283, 281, 282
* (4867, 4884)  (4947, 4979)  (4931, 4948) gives -0.01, 276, 287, 284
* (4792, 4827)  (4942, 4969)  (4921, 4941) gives 0.02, 301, 288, 290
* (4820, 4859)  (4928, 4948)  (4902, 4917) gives -0.03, 288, 287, 288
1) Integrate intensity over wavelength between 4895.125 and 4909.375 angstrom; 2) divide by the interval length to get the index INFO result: 289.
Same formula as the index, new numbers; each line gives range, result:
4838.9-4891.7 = 273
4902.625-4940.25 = 289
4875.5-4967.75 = 288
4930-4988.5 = 287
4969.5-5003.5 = 290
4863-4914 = 277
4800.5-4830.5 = 300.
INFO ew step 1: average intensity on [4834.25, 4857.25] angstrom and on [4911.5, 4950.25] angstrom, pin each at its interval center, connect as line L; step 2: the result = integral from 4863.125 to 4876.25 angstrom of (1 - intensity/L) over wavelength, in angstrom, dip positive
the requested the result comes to 1.8 angstrom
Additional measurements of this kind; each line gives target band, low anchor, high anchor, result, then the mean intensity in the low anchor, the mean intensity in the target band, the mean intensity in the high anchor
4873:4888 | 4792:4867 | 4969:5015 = 0.17 angstrom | 287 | 284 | 286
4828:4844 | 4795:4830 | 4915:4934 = 0.12 angstrom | 300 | 295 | 291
